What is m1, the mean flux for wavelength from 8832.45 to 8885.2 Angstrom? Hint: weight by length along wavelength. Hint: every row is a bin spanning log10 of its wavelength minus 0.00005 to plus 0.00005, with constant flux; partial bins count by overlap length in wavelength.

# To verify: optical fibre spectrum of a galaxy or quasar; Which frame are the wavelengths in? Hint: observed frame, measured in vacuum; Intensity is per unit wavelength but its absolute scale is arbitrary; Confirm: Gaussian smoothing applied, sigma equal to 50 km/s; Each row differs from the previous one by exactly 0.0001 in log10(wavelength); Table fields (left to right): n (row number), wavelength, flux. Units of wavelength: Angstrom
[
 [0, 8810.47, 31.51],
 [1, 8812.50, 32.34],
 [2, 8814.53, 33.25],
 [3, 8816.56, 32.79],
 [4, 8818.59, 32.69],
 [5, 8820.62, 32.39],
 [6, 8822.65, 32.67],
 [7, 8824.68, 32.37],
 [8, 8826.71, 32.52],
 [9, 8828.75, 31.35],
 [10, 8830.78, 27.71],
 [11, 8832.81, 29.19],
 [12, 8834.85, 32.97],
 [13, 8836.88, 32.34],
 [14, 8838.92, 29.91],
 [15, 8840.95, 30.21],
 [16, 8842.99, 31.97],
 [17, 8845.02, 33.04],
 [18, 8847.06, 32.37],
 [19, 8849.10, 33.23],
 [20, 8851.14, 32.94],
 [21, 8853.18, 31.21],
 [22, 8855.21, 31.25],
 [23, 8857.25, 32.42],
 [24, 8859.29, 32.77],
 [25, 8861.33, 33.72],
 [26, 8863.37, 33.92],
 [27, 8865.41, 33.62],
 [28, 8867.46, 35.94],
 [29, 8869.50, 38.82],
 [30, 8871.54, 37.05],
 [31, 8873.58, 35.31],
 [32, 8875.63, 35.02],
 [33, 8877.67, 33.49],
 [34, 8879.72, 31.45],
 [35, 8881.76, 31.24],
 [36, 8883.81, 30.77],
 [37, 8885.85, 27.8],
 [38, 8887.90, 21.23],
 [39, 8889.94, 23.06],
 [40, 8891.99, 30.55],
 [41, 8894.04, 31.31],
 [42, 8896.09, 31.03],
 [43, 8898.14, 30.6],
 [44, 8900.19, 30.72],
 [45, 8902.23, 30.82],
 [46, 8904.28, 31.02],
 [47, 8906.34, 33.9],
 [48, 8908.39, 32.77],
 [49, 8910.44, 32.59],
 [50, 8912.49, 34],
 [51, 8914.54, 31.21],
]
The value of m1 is 32.9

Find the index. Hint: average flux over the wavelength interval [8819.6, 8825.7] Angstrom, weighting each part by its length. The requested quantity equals 32.5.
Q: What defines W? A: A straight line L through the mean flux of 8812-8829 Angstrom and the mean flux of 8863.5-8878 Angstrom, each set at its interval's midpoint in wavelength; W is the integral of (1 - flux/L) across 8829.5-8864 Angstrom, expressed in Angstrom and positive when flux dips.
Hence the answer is 2.4 Angstrom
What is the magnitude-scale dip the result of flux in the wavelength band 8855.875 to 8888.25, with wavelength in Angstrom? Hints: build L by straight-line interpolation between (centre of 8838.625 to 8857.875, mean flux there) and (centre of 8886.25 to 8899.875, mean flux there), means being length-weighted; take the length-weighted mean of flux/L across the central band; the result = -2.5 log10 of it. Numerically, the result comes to -0.11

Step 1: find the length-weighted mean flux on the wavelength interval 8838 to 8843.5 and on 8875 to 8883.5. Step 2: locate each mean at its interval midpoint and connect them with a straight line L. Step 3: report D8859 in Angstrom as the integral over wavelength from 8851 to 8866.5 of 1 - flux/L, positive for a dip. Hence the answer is -0.6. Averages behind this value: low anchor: 30.6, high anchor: 32.5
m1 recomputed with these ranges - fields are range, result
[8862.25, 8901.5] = 31.7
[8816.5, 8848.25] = 31.6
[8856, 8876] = 34.8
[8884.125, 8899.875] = 28.2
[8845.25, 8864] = 32.6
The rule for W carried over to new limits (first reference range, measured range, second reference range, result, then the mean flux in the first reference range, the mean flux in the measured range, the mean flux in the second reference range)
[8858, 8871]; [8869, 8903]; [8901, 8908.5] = 2.3 Angstrom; 34.8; 31.1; 32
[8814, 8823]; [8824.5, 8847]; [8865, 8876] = 1.7 Angstrom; 32.7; 31.2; 36.1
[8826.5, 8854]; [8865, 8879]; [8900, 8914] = -1.6 Angstrom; 31.5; 35.6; 32.3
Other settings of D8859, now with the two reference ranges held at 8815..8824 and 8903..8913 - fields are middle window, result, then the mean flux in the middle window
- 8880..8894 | 2.1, 27.9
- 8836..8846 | 0.4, 31.5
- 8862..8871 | -0.8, 35.6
